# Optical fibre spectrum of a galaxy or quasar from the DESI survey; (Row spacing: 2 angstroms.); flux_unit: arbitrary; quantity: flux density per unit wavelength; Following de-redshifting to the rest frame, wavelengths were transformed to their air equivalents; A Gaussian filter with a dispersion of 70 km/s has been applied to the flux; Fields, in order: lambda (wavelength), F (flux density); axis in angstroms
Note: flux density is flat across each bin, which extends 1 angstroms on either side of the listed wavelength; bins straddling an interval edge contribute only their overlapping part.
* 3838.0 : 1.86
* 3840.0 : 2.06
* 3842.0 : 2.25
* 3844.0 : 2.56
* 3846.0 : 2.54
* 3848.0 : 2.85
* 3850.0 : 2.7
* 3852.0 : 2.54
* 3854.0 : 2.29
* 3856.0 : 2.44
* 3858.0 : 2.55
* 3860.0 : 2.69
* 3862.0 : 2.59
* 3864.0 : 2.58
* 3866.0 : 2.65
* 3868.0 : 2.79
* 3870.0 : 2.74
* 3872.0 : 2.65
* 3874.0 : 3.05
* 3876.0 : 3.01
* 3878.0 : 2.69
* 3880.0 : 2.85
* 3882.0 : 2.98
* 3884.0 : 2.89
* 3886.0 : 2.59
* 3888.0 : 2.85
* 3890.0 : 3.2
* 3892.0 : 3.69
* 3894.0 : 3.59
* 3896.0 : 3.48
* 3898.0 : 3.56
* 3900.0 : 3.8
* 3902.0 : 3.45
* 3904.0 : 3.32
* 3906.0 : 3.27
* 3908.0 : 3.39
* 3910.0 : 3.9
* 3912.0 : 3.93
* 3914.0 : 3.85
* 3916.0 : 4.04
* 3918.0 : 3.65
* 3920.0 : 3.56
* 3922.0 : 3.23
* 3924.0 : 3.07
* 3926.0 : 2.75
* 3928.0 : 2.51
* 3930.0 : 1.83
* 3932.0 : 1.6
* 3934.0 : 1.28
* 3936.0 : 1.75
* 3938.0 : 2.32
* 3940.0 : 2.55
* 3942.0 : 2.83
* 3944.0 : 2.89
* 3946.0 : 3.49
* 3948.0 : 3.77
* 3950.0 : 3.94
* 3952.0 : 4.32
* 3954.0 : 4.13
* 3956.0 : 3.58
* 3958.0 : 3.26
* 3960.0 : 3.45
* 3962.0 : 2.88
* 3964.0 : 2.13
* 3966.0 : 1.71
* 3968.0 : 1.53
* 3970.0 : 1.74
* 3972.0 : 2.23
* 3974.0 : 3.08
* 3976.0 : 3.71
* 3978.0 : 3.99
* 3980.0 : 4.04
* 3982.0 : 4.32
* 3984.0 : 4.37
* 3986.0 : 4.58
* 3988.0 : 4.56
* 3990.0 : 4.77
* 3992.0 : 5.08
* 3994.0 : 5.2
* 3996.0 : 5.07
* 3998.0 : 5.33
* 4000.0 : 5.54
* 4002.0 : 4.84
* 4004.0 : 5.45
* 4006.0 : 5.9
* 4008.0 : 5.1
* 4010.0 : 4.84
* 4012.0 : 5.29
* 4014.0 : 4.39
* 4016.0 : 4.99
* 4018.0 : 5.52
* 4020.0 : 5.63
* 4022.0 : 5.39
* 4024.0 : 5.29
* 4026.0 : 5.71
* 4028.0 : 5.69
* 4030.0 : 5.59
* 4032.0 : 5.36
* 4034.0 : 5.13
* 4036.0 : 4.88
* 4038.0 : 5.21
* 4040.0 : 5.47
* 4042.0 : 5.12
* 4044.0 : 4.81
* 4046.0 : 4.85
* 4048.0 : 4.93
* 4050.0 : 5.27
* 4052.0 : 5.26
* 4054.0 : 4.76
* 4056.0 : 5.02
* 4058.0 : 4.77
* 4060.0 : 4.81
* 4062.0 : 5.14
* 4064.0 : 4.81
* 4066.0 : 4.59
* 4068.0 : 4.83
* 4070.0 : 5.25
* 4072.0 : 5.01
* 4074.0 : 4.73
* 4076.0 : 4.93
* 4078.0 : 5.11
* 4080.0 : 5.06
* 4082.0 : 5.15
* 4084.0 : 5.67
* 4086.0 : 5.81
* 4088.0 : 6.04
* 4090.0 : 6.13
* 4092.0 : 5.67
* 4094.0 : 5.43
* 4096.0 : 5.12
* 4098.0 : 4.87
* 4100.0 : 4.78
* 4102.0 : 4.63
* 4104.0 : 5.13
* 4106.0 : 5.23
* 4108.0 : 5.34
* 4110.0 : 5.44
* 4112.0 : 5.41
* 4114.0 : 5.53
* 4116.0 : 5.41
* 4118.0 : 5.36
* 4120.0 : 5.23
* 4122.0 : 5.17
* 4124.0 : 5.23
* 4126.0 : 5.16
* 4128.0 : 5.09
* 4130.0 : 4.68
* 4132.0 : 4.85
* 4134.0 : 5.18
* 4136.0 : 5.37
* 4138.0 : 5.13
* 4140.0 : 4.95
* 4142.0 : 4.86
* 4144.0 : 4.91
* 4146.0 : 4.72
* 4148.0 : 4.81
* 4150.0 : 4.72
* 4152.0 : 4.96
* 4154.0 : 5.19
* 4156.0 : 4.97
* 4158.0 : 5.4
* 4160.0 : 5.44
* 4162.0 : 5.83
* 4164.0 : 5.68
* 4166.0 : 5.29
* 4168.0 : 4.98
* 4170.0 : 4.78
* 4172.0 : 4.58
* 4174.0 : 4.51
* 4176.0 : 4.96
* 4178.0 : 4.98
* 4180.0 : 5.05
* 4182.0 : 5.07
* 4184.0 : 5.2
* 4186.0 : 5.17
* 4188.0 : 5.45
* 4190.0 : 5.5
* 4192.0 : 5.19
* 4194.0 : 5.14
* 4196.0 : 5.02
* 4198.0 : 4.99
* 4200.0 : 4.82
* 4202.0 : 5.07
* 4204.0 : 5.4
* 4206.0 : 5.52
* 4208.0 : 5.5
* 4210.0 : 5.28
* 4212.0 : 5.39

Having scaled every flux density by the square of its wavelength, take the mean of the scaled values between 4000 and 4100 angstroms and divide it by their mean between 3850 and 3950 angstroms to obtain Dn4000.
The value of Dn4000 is 1.89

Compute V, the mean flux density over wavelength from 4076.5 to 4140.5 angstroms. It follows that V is 5.26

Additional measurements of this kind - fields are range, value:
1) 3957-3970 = 2.44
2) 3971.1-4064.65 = 4.92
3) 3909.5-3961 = 3.13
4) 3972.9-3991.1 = 4.15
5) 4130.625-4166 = 5.12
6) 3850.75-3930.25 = 3.07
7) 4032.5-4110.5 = 5.13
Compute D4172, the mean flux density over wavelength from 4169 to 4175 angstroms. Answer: 4.62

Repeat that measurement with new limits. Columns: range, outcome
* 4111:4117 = 5.45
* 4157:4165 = 5.59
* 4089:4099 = 5.44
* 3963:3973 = 1.87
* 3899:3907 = 3.46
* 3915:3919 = 3.84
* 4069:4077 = 4.98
